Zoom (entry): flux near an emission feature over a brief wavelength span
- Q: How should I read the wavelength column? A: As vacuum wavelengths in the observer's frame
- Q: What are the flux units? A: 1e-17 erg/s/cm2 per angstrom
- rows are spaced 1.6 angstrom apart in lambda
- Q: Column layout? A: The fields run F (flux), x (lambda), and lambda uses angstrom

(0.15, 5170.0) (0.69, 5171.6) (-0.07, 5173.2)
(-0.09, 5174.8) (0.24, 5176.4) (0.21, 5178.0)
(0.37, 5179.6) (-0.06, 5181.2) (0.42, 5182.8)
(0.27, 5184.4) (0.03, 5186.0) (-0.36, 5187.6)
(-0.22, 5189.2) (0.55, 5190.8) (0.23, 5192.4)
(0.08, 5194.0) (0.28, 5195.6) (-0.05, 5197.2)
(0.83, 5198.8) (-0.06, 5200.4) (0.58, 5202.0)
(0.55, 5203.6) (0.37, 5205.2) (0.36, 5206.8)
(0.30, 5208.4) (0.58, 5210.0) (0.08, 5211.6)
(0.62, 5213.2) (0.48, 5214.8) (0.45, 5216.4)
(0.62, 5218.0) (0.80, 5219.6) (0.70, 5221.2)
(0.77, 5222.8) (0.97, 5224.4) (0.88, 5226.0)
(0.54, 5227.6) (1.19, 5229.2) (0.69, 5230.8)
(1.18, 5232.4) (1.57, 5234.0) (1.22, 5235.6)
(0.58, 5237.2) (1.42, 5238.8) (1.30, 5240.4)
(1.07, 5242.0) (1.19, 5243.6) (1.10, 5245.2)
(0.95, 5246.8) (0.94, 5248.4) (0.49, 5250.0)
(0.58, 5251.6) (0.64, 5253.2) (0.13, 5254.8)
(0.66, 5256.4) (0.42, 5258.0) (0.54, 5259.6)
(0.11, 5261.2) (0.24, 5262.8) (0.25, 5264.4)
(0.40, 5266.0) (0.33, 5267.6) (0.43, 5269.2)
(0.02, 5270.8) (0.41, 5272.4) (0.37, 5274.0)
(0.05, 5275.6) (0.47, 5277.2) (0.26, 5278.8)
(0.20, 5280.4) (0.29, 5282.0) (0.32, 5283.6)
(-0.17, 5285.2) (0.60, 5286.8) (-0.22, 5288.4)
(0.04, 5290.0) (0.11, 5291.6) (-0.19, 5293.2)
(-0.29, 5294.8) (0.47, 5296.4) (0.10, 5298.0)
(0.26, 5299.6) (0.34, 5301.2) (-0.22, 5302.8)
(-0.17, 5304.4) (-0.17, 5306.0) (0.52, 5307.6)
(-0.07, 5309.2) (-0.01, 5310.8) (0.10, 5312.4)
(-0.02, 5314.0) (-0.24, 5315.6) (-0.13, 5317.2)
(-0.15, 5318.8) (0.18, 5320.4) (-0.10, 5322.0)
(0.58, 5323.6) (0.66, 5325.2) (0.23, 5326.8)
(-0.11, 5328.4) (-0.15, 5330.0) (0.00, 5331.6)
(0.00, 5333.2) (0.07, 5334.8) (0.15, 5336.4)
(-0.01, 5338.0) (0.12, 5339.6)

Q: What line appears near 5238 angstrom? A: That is C IV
